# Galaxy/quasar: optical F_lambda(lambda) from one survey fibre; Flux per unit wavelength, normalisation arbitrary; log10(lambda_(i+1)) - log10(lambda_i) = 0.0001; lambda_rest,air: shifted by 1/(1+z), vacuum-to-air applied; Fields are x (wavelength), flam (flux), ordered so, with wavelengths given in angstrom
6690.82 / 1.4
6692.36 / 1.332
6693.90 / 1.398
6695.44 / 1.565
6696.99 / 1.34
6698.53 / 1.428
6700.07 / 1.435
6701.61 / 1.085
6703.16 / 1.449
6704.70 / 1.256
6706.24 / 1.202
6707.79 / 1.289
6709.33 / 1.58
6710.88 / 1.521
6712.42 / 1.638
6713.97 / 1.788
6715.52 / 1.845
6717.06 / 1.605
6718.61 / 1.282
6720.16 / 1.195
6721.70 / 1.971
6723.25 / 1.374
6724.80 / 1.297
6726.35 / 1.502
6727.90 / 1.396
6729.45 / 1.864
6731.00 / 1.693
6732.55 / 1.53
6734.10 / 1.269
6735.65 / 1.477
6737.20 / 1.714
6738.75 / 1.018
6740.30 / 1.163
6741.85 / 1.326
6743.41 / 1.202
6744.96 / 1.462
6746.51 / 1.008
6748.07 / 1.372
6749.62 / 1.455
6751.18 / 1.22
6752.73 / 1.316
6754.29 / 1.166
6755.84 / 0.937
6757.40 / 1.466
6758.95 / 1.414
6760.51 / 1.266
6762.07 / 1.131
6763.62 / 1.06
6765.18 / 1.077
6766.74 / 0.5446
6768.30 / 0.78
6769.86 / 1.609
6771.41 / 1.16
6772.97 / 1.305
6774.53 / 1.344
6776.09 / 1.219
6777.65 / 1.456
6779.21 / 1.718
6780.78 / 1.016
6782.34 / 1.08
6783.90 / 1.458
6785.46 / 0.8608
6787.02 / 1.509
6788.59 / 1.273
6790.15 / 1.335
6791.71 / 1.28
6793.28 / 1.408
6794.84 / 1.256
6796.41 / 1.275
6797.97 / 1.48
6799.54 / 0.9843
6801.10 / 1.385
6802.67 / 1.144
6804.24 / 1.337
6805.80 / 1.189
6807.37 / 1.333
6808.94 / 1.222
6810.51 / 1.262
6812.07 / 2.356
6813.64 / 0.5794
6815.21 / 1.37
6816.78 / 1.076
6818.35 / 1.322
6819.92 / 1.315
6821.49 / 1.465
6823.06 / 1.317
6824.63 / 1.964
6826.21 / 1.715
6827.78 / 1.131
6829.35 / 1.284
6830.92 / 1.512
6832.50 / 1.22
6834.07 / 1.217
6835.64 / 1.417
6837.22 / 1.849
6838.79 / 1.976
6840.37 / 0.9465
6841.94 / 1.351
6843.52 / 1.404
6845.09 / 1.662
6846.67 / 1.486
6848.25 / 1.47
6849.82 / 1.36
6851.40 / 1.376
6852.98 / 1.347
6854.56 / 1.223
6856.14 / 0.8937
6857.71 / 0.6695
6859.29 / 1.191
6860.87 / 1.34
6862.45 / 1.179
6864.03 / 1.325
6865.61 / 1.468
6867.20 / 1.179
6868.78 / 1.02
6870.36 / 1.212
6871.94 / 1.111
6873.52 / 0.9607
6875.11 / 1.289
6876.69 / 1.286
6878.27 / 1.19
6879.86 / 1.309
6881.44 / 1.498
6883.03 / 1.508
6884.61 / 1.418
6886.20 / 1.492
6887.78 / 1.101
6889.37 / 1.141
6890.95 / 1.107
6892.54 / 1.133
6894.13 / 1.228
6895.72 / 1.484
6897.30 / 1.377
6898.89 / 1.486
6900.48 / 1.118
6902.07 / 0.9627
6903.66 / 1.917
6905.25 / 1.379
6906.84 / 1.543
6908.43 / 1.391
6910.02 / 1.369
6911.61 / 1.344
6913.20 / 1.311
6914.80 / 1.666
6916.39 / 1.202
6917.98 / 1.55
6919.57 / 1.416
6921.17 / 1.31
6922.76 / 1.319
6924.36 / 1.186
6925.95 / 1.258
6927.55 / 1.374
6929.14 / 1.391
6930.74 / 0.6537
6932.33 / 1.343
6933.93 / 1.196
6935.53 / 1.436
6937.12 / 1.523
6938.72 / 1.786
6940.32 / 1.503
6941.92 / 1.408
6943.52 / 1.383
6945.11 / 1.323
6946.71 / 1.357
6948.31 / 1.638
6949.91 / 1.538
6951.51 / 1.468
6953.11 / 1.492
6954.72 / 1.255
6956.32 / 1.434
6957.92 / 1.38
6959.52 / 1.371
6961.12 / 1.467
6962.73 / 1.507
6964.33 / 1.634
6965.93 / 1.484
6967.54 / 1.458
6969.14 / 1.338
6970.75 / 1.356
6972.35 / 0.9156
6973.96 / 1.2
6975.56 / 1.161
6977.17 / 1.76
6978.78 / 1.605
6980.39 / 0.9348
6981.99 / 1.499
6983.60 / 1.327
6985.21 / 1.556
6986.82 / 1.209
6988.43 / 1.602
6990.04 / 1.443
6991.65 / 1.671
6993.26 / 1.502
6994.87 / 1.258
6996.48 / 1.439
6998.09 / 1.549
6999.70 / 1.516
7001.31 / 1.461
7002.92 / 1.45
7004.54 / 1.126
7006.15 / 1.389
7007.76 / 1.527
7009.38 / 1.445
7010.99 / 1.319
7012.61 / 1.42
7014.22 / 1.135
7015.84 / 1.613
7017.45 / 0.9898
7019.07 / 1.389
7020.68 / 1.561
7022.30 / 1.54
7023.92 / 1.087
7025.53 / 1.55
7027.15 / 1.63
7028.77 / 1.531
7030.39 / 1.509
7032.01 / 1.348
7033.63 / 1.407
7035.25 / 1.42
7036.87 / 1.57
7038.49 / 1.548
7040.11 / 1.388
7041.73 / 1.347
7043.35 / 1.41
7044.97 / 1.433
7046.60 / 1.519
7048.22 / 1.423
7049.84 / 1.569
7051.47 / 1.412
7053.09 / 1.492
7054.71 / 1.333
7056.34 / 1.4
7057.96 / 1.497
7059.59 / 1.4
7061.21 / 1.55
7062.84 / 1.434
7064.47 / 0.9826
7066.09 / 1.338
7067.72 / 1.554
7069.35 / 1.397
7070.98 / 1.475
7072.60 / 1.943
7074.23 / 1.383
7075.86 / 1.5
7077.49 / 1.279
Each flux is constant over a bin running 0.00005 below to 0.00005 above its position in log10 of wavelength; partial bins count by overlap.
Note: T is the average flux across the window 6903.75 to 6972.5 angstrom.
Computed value 1.4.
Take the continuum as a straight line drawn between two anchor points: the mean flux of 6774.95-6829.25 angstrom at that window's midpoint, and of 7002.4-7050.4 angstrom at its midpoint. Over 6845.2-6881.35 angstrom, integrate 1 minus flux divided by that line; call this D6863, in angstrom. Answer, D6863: 3.1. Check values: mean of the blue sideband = 1.33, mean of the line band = 1.24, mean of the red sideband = 1.42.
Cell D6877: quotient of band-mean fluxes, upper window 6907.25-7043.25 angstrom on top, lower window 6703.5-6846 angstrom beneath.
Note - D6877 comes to 1.04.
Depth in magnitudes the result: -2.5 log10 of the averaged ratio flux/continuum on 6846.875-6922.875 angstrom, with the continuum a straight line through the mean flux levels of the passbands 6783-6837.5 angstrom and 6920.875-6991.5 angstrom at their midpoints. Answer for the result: 0.05 mag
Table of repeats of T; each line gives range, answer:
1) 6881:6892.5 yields 1.31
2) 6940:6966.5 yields 1.45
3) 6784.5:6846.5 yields 1.36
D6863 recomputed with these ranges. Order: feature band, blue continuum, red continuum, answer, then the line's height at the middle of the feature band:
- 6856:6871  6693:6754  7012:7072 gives 2.79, 1.42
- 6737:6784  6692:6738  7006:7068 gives 7.62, 1.47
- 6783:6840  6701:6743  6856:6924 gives 0.30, 1.37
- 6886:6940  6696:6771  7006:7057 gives 2.33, 1.4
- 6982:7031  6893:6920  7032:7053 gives 0.34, 1.44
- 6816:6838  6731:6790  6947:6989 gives -1.81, 1.31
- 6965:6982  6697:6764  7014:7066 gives 0.99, 1.41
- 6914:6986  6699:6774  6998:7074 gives 1.10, 1.41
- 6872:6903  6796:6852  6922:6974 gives 2.54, 1.38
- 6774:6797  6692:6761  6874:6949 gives 1.46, 1.39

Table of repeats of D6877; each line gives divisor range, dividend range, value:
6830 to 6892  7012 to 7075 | 1.10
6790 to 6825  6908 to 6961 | 1.04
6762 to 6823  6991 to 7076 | 1.14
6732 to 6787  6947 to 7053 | 1.14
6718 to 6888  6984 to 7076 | 1.09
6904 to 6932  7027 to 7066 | 1.07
